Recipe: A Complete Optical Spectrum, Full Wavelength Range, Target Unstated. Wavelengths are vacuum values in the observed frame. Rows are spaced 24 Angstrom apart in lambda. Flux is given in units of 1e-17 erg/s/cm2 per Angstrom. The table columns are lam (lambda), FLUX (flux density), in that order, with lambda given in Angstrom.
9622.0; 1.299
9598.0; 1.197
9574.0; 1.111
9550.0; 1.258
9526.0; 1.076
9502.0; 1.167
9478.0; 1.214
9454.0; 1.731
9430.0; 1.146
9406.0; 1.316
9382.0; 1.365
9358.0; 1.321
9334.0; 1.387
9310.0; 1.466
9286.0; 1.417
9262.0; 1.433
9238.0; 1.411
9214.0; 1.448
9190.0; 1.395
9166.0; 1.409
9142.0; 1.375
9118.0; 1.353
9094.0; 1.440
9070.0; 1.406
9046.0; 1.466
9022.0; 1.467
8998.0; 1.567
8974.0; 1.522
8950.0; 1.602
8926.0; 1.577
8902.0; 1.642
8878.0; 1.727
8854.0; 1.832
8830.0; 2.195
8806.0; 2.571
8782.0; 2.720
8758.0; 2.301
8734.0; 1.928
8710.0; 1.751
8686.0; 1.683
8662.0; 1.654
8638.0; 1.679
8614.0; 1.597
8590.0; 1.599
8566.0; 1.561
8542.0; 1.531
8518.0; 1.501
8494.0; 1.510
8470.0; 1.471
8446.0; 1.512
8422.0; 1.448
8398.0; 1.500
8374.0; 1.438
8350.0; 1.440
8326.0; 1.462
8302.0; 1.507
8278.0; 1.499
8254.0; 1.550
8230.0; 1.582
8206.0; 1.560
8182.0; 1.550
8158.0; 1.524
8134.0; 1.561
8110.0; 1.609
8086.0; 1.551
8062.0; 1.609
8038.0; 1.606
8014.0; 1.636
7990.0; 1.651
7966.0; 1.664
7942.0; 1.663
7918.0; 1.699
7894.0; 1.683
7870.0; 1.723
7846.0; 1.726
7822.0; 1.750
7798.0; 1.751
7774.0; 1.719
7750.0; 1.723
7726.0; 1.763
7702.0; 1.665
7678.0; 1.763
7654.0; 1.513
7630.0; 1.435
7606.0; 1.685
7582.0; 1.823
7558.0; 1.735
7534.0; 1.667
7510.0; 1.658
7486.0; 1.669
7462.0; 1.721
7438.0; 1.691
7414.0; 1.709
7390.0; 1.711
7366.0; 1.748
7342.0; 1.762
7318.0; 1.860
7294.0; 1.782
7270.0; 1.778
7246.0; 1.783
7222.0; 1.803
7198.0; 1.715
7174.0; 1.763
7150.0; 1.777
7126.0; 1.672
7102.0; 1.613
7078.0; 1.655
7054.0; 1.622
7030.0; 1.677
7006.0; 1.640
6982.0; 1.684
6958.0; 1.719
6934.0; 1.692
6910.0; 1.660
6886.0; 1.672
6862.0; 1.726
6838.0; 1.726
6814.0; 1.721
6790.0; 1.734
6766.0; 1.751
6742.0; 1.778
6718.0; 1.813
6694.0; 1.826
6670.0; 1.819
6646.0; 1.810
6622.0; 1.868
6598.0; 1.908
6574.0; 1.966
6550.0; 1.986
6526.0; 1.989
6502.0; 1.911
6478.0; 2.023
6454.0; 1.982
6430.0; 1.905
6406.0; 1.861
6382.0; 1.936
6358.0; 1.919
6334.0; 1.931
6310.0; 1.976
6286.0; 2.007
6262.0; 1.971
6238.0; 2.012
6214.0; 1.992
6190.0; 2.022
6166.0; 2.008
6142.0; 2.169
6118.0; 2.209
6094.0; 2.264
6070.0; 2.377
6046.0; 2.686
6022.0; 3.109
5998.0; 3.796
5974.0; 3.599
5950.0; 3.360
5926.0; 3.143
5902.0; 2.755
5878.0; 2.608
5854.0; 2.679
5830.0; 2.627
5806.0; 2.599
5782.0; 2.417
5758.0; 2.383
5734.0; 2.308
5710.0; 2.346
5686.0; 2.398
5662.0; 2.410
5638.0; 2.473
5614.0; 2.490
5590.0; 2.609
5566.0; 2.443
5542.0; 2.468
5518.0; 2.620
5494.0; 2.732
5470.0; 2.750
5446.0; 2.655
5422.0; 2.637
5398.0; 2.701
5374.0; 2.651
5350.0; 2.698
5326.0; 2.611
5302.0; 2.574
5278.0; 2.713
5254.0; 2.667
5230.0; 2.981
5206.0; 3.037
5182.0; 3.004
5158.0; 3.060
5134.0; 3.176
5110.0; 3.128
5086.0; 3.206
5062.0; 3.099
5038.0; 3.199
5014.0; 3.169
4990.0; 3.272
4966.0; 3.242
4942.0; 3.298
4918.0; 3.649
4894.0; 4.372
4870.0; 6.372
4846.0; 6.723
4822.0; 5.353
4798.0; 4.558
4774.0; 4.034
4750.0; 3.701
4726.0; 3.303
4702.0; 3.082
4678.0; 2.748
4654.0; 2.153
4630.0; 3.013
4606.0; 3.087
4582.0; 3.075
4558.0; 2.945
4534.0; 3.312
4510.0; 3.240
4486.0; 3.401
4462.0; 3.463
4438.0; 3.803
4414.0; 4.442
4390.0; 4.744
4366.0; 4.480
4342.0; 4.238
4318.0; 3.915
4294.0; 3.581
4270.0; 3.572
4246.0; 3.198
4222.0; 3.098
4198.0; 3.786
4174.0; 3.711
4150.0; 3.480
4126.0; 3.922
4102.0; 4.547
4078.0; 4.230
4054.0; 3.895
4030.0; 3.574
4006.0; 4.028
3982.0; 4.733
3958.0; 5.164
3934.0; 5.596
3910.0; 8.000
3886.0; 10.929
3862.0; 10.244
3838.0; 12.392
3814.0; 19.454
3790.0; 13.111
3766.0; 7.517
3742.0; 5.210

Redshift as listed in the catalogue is 2.14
